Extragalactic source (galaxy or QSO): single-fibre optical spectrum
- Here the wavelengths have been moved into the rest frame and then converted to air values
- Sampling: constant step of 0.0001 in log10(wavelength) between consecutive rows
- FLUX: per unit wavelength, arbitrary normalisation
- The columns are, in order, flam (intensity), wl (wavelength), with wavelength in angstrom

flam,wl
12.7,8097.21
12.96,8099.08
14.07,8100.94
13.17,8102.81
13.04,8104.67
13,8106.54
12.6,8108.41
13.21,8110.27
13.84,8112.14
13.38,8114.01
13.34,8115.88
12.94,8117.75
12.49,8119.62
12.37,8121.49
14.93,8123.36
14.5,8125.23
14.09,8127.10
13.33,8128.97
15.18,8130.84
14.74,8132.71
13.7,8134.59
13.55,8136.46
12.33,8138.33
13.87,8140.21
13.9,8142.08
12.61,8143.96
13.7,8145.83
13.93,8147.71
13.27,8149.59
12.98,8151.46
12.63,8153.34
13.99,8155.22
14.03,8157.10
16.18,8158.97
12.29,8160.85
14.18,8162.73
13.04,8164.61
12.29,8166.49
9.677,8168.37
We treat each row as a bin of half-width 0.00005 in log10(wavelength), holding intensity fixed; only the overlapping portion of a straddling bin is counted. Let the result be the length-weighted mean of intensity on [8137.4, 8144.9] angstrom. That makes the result 13.2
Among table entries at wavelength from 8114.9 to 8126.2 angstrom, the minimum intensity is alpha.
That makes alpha 12.37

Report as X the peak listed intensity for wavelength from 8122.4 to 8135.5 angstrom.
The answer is 15.18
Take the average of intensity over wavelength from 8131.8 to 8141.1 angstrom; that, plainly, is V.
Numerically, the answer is 13.6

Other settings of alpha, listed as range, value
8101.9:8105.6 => 13.04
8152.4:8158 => 12.63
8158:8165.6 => 12.29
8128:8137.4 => 13.33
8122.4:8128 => 14.09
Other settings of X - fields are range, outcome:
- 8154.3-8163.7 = 16.18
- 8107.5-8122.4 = 13.84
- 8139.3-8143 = 13.9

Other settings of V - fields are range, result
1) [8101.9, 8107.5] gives 13.1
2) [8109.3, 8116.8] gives 13.4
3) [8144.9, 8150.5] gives 13.6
